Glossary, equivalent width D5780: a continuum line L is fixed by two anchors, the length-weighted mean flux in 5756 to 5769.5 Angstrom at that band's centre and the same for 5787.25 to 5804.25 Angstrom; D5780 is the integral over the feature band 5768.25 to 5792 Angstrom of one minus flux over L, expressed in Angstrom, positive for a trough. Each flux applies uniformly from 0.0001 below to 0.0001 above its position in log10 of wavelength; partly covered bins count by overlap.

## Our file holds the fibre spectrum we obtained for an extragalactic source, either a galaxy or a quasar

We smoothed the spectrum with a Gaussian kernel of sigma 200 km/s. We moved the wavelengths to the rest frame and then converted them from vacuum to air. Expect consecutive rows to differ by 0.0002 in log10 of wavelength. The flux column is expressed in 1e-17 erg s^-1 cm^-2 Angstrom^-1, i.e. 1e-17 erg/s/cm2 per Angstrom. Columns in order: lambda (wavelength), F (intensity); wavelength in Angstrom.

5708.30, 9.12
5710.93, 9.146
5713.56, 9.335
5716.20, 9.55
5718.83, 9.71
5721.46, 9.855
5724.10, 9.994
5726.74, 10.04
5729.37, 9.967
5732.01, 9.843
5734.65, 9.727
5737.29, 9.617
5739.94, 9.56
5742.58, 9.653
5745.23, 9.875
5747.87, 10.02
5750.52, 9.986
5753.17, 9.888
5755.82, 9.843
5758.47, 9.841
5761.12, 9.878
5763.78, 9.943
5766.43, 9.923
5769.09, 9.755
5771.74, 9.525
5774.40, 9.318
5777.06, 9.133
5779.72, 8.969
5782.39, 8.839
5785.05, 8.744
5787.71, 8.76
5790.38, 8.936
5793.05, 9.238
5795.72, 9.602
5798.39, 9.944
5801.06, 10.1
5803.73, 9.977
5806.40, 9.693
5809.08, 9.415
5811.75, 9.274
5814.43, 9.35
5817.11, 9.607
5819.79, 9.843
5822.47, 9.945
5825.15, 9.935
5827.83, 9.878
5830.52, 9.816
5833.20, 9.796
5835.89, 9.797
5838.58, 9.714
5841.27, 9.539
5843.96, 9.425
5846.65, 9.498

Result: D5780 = 1.5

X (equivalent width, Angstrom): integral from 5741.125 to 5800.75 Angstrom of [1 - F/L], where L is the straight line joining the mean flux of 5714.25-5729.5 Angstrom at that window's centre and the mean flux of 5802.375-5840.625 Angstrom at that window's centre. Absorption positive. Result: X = 1.42 Angstrom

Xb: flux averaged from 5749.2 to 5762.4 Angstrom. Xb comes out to 9.89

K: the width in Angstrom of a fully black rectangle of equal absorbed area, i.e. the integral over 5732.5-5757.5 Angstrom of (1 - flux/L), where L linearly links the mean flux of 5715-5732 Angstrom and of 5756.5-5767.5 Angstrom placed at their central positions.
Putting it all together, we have 0.2 Angstrom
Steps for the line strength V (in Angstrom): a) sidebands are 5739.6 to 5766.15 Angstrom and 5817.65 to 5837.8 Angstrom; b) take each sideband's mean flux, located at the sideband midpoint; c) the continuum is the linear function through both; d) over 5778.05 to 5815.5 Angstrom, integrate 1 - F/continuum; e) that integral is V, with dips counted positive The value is 1.9 Angstrom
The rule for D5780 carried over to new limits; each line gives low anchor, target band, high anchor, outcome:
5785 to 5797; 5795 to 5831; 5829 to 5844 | -1.38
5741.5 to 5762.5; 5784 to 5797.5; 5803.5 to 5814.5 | 0.76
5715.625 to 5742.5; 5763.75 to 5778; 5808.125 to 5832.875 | 0.24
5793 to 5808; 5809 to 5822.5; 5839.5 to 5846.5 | 0.19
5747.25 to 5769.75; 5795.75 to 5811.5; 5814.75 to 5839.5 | 0.10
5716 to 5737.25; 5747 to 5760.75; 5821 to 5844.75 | -0.12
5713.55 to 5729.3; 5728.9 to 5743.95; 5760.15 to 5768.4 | 0.18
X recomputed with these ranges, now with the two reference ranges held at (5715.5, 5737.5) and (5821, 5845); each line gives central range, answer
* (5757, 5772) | 0.0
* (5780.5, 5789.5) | 0.9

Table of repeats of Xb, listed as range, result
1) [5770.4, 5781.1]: 9.23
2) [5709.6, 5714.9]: 9.23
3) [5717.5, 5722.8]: 9.79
